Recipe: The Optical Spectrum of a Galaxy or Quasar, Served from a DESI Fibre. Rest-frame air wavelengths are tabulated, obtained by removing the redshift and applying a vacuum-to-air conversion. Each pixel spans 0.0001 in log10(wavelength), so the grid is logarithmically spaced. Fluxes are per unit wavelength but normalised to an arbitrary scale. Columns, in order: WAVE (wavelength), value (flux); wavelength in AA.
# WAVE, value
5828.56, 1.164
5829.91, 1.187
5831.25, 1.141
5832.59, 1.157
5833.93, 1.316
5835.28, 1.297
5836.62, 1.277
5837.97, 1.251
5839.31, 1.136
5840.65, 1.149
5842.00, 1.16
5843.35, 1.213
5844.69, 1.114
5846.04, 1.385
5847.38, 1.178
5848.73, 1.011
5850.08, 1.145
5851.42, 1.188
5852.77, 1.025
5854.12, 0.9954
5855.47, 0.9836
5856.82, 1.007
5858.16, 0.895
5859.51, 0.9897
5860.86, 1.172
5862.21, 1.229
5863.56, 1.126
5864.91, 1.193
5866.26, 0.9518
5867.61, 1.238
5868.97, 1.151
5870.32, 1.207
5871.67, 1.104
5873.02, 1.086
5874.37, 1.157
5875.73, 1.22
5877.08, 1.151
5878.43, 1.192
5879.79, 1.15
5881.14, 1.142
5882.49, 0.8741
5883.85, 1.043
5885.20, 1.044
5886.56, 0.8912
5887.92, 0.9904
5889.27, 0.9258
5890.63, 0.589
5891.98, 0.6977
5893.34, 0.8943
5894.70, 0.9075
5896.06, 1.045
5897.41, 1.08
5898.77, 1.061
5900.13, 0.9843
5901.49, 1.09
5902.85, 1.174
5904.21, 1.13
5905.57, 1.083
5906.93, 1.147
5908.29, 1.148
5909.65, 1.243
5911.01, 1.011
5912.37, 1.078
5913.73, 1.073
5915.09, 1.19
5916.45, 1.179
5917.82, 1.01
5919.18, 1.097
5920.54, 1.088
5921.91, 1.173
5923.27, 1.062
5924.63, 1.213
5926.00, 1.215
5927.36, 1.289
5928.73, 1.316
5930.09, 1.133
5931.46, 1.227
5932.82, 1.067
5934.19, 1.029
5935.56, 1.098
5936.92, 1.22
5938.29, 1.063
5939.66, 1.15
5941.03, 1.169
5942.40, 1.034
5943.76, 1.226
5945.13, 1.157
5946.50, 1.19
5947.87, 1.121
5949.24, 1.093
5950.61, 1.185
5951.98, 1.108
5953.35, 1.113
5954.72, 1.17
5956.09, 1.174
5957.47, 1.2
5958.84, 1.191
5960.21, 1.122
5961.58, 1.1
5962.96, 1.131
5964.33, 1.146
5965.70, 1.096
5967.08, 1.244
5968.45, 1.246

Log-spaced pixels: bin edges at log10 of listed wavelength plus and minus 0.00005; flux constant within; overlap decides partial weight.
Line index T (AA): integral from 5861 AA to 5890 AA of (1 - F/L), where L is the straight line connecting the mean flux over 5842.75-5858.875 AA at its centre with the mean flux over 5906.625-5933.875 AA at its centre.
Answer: 0.4 AA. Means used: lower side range 1.09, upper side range 1.15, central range 1.1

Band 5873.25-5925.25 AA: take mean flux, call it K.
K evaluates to 1.06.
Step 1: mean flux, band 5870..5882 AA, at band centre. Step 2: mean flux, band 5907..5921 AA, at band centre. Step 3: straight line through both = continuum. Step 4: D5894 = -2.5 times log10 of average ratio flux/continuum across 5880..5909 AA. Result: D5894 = 0.14 mag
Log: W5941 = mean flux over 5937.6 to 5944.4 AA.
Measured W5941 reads 1.13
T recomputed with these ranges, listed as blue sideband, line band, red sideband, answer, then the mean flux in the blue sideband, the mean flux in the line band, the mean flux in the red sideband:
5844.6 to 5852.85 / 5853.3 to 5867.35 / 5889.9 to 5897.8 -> 0.3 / 1.16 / 1.06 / 0.862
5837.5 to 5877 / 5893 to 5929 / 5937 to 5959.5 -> 0.9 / 1.13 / 1.11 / 1.15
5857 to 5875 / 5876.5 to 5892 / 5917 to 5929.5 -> 2.0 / 1.11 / 0.985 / 1.16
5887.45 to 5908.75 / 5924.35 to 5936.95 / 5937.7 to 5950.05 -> -1.0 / 0.995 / 1.18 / 1.13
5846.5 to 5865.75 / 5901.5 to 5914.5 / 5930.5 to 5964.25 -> -0.1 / 1.08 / 1.12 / 1.14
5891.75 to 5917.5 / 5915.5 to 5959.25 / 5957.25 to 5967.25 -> -1.4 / 1.07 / 1.15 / 1.15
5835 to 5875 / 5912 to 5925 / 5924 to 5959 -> 0.4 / 1.13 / 1.12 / 1.16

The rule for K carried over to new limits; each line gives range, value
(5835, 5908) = 1.08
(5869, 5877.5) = 1.15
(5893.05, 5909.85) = 1.08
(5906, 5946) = 1.14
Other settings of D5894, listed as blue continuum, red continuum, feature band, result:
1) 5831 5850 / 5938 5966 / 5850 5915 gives 0.113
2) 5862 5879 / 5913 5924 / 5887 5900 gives 0.233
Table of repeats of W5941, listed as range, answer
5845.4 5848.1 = 1.28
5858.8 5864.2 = 1.13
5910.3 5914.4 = 1.06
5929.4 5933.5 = 1.14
